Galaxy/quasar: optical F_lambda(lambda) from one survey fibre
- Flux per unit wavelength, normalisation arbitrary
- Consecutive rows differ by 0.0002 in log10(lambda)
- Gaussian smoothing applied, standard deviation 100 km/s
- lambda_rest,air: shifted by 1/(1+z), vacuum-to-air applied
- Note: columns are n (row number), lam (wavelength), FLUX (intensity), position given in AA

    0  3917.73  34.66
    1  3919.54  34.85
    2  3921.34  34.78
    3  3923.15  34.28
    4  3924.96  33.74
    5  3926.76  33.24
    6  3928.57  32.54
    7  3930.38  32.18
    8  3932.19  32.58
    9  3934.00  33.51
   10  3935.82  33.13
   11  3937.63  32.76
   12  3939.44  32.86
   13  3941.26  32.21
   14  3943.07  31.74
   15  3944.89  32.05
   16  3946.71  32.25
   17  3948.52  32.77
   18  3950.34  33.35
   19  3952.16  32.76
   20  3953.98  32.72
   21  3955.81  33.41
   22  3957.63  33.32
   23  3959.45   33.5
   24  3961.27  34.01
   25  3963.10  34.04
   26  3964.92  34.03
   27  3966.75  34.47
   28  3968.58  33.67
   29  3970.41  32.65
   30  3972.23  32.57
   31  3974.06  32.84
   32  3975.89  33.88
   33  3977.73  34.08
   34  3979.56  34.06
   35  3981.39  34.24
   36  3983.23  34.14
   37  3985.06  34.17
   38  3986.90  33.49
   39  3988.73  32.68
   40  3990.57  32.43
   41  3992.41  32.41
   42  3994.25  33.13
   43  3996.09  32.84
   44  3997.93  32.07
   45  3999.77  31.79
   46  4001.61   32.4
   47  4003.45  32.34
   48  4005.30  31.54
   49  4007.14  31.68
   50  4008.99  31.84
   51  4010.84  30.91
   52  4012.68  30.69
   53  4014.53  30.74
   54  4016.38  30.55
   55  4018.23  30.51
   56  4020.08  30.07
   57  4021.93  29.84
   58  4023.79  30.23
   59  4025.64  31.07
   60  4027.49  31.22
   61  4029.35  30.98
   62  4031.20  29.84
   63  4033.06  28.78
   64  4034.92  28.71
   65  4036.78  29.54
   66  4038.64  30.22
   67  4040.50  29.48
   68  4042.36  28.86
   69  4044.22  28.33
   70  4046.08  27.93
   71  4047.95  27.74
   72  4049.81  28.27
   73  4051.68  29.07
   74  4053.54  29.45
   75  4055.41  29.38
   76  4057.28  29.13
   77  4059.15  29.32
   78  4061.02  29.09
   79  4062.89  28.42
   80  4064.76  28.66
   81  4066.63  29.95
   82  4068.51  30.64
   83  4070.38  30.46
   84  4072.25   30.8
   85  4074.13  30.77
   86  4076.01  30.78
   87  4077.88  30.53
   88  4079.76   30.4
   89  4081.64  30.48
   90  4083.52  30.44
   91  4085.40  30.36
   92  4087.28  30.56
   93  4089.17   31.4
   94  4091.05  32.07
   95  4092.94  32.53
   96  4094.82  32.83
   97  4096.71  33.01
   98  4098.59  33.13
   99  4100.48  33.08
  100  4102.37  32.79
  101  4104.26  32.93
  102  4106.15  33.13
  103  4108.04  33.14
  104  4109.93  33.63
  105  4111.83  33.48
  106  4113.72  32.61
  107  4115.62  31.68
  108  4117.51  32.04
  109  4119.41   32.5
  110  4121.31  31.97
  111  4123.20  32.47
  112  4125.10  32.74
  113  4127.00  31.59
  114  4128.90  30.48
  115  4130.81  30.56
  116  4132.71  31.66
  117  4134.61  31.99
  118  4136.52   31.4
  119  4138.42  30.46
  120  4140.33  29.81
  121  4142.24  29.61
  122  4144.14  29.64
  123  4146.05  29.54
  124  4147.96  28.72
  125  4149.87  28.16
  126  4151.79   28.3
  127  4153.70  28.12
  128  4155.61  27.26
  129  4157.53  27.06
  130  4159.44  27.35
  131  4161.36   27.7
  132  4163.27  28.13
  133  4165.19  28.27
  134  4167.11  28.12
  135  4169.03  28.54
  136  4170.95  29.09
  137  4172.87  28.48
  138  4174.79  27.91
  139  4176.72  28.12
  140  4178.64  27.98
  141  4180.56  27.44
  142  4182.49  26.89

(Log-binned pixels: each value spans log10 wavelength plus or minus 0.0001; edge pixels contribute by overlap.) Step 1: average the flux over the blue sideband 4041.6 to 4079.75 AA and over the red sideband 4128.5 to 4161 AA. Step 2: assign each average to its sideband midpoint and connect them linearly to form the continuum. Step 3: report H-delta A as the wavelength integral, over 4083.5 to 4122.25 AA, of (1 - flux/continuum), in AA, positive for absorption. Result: -4.0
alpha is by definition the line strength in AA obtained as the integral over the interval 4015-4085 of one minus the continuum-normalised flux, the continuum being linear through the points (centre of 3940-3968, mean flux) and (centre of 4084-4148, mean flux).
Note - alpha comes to 5.6 AA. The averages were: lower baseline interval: 33.1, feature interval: 29.7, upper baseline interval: 31.8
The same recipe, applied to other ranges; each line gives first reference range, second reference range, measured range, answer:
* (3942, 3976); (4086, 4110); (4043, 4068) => 2.97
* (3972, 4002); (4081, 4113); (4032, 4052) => 2.40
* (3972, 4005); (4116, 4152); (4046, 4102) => 2.27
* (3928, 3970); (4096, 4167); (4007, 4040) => 1.79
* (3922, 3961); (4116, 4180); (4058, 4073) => 0.61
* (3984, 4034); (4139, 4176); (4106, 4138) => -3.26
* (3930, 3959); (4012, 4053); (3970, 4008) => -2.13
